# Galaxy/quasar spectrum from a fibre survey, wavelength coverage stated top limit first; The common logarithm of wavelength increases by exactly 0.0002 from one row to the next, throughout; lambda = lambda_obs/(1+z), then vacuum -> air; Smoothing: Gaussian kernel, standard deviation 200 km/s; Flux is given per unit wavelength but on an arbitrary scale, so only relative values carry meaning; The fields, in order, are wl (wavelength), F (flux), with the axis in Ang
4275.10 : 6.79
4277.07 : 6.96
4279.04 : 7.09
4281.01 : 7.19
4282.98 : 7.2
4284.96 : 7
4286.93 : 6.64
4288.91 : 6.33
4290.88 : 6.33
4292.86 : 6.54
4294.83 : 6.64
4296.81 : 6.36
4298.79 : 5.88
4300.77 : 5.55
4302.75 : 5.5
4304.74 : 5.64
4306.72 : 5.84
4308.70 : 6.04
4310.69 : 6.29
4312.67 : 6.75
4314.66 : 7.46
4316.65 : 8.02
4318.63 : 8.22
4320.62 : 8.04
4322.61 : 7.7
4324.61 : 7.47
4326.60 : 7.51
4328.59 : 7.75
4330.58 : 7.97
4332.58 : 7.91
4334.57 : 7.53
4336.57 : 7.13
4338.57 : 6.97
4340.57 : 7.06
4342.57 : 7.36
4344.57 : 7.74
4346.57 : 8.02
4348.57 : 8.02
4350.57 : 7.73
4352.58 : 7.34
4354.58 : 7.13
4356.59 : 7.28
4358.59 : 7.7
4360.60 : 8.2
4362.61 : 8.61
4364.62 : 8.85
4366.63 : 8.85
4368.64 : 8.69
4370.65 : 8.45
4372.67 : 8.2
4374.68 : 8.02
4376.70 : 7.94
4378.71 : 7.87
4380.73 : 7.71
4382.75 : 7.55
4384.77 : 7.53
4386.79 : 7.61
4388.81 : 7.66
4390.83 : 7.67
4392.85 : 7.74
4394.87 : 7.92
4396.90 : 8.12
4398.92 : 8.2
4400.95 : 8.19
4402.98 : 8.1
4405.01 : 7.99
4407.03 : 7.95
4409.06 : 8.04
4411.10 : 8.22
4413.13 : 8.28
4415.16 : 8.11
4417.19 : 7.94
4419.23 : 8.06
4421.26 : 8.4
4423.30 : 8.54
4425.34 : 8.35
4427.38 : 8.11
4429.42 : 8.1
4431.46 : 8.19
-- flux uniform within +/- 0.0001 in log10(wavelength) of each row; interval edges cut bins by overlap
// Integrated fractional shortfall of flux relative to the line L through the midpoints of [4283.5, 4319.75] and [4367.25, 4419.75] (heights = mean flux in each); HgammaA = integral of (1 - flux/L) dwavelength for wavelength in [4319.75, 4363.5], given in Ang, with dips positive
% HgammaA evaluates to -3.0 Ang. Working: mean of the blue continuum 6.52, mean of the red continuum 8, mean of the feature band 7.64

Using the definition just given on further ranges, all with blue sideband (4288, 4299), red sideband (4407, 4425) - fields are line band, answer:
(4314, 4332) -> -2.60 Ang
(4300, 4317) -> 0.83 Ang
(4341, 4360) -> -0.96 Ang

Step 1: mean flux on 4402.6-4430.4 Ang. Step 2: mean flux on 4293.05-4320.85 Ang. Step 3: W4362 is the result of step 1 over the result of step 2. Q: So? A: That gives 1.2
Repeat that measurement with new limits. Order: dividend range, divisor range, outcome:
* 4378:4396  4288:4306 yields 1.27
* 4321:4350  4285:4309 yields 1.24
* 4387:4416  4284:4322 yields 1.21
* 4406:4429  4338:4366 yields 1.06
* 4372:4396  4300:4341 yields 1.10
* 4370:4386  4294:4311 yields 1.33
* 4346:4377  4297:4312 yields 1.37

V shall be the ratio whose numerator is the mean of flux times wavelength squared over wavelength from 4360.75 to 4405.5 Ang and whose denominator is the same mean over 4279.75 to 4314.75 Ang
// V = 1.32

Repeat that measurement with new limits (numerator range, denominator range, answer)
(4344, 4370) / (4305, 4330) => 1.13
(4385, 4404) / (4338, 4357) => 1.08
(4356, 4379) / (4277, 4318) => 1.30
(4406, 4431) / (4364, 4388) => 1.03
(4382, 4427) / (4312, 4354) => 1.09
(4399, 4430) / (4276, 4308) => 1.35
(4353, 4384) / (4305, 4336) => 1.12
